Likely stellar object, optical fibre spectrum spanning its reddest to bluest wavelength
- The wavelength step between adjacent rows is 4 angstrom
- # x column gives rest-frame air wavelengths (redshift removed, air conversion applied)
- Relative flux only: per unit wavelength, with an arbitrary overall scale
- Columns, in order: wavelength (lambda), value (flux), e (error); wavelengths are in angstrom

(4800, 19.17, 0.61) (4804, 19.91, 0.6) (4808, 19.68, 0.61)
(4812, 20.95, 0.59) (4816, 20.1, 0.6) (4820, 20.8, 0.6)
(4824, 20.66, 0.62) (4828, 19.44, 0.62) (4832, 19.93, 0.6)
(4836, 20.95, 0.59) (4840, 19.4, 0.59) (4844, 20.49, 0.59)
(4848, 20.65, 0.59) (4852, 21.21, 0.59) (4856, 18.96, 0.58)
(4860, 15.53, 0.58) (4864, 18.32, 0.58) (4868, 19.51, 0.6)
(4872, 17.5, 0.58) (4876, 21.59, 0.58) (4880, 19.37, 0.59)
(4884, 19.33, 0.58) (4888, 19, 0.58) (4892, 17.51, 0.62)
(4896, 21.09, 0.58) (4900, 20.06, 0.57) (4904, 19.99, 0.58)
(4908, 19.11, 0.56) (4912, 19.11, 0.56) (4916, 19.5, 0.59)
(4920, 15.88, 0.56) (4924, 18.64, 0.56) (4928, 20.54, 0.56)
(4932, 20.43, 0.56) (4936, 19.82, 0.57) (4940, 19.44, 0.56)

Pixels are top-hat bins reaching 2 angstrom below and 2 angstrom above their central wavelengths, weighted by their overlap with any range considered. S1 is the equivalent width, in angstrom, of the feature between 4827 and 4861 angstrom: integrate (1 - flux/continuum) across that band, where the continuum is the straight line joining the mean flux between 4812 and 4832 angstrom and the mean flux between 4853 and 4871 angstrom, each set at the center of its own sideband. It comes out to -1.0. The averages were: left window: 20.3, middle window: 19.7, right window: 18.2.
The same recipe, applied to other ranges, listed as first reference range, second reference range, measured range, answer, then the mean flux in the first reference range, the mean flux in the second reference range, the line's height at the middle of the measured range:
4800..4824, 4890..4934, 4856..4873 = 1.6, 20.2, 19.3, 19.7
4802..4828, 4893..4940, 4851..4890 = 1.6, 20.3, 19.4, 19.8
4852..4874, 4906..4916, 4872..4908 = -1.5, 18.3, 19.2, 18.8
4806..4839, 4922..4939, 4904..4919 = 0.6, 20.3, 19.8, 19.9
